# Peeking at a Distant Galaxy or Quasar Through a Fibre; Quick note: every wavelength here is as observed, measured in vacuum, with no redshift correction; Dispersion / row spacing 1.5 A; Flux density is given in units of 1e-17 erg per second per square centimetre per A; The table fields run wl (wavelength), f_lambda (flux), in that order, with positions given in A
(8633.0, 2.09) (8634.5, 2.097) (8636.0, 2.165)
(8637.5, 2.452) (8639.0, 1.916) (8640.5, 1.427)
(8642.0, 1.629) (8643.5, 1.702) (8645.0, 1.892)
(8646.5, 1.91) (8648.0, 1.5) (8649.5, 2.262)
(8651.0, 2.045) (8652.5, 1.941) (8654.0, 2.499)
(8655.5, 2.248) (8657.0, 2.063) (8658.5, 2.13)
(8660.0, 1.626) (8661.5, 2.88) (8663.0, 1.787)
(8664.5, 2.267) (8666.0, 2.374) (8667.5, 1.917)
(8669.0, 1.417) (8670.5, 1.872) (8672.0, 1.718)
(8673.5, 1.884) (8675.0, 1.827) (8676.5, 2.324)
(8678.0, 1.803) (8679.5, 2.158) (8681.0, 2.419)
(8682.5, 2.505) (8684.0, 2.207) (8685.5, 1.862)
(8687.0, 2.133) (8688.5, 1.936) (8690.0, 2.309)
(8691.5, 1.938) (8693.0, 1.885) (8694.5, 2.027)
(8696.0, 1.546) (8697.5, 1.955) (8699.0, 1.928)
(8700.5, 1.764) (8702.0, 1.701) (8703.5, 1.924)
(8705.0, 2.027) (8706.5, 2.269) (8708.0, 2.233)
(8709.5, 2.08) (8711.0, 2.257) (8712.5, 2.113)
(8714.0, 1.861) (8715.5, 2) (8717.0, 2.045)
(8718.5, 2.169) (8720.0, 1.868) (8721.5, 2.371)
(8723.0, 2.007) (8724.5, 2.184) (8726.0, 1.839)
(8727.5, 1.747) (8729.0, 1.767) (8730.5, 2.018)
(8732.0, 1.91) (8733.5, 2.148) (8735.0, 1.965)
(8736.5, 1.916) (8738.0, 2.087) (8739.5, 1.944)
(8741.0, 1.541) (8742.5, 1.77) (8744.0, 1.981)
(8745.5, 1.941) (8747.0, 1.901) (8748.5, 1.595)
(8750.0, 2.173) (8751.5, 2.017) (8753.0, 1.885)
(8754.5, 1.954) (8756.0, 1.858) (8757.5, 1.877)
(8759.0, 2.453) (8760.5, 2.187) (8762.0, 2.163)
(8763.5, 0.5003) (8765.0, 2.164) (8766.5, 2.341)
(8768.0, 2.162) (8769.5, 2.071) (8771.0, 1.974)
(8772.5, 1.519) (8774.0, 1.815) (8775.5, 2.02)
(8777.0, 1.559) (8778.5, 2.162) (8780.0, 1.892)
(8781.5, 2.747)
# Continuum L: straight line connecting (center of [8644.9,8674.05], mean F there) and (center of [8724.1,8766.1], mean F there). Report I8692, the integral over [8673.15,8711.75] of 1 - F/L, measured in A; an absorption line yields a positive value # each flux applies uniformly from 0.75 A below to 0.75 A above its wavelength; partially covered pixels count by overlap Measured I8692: -1.2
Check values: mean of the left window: 2.02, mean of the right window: 1.91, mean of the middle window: 2.04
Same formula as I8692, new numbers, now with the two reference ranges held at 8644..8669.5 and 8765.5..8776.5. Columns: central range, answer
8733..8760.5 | 0.6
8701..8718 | -0.2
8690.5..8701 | 0.8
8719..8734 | 0.2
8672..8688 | -0.5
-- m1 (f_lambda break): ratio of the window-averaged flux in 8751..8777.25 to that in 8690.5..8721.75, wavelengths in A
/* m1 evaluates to 0.96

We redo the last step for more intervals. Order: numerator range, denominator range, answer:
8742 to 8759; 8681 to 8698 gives 0.94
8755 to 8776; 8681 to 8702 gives 0.97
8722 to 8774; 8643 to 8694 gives 0.95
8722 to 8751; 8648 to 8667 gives 0.90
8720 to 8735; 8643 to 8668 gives 0.96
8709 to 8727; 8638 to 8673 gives 1.05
